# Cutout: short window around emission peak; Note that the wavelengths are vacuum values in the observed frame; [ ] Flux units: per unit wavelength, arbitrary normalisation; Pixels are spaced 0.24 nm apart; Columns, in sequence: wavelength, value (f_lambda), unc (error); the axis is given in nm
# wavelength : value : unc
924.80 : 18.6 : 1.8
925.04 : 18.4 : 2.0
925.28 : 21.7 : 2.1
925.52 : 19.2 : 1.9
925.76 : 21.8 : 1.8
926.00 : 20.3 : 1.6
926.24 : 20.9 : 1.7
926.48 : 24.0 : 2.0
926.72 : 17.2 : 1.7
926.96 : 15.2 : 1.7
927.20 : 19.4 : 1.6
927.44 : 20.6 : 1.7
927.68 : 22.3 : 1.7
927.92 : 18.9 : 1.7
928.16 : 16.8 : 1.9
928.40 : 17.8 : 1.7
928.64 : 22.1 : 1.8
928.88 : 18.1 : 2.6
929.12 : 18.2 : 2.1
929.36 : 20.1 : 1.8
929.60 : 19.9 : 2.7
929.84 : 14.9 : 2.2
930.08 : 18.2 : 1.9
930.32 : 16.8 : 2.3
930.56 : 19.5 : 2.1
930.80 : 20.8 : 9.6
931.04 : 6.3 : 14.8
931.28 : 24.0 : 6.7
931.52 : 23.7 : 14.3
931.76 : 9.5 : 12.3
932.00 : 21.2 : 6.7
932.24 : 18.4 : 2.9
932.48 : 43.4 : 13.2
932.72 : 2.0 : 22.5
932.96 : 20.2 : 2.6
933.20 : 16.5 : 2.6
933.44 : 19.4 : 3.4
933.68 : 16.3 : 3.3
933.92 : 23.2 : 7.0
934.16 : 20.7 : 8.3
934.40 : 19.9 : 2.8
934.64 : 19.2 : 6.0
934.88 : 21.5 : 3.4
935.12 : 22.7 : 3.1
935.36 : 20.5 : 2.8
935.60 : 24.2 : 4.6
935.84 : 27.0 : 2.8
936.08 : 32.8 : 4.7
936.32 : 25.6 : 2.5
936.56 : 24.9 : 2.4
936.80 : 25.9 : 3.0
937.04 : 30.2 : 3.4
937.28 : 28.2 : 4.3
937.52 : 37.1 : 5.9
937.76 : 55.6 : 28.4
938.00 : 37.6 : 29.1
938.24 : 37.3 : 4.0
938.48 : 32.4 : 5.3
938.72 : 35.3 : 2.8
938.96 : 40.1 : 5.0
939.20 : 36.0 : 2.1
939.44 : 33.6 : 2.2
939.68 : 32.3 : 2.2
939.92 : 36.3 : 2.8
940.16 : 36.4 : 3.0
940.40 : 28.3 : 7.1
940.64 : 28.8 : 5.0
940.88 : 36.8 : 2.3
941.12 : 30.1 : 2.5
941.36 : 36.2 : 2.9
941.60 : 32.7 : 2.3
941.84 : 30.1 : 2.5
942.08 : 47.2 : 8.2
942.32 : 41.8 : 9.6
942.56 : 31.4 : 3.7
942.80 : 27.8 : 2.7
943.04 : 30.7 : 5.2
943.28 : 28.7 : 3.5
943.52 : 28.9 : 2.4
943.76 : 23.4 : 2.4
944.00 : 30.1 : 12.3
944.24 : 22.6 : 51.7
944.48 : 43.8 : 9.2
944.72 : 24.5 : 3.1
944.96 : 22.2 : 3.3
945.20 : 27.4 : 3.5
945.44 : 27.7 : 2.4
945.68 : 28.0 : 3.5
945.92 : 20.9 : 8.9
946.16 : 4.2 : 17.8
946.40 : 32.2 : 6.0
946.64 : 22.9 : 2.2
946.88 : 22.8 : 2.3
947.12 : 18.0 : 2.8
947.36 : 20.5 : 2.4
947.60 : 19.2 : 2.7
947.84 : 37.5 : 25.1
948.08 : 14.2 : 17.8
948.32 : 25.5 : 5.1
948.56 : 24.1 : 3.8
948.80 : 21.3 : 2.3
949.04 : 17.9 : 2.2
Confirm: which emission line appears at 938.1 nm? Mg II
